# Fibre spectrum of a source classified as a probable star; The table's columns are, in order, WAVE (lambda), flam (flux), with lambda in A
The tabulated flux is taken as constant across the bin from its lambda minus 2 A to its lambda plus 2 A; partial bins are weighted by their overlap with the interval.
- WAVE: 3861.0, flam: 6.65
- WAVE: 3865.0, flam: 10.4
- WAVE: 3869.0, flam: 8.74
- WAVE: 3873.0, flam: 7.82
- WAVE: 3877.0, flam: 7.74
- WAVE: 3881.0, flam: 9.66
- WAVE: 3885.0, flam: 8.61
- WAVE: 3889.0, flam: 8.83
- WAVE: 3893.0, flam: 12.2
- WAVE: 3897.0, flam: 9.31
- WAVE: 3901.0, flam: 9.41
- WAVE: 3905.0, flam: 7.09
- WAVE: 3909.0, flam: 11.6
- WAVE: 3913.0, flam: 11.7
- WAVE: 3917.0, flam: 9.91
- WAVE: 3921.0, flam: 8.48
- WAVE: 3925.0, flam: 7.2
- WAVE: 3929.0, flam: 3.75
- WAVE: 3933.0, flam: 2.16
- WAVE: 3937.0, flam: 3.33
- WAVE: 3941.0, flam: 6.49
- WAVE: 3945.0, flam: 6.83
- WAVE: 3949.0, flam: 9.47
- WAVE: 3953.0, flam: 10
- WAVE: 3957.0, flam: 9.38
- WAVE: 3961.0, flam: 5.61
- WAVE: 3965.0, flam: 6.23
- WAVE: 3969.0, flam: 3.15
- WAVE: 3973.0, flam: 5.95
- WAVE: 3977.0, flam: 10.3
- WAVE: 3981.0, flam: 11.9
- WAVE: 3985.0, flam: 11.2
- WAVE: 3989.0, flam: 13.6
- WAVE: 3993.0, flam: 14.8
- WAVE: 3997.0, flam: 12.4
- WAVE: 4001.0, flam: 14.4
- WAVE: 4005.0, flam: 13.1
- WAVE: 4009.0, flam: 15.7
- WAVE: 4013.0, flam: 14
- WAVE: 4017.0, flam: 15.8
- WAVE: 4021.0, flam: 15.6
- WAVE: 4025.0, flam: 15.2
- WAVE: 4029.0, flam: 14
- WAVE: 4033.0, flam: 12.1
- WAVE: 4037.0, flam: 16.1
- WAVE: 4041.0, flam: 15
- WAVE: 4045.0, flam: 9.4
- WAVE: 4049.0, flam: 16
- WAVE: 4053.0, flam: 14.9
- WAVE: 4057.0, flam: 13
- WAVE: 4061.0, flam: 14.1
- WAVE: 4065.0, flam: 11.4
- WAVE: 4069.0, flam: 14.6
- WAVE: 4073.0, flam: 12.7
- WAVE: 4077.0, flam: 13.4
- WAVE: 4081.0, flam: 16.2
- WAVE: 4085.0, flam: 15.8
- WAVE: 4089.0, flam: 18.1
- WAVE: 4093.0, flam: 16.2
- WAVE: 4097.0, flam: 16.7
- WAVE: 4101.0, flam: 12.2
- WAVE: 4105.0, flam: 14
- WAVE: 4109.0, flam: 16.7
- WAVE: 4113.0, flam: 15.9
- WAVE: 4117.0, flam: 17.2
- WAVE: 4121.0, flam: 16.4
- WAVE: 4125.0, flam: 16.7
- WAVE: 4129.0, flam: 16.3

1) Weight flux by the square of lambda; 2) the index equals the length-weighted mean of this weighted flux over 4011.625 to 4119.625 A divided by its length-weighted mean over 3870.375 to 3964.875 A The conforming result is 1.96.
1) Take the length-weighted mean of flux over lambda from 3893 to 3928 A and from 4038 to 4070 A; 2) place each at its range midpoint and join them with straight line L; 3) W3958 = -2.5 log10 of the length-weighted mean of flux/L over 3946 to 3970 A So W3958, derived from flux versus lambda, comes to 0.39 mag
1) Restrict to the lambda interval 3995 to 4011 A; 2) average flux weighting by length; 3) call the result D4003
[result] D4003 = 13.9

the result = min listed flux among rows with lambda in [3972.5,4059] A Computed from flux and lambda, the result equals 5.95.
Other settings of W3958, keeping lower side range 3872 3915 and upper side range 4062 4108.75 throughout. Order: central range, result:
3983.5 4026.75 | -0.13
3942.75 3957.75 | 0.24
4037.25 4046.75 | 0.04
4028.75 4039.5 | -0.06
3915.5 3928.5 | 0.28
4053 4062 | 0.01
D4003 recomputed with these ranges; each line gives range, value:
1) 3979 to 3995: 12.9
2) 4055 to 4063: 13.6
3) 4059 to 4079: 13.2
